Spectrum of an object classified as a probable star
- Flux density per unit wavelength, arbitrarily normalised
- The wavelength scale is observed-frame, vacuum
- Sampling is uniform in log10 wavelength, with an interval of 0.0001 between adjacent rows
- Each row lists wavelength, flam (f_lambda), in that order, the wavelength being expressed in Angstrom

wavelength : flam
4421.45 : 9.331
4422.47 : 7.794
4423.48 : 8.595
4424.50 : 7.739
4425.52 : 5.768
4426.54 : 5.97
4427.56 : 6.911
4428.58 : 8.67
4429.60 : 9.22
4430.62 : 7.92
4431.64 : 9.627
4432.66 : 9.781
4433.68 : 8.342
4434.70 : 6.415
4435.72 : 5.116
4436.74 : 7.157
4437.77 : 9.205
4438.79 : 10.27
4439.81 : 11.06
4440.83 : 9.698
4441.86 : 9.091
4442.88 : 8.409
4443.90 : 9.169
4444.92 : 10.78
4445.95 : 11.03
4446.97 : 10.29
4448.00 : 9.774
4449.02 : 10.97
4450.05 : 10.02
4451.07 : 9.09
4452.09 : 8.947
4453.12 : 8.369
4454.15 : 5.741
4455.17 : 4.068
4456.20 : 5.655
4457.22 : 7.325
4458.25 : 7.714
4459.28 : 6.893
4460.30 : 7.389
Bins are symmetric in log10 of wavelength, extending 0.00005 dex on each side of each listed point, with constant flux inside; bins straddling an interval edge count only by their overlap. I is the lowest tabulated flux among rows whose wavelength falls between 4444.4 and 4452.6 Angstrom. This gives 8.947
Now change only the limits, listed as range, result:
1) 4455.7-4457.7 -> 5.655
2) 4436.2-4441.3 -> 7.157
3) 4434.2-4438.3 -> 5.116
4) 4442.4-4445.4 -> 8.409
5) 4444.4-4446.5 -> 10.78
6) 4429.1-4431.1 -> 7.92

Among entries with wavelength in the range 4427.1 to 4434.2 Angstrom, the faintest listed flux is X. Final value 6.911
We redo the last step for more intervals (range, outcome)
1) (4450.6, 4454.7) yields 5.741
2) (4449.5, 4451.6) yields 9.09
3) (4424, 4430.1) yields 5.768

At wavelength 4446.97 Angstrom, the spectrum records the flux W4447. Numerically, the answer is 10.29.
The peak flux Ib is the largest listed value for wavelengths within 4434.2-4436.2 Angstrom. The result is 6.415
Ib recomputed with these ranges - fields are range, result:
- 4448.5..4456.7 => 10.97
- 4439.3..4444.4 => 11.06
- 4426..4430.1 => 9.22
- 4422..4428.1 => 8.595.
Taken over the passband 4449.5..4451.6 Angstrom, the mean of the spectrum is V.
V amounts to 9.59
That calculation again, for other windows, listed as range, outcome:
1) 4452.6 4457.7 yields 6.22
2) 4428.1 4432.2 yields 8.87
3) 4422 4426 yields 7.49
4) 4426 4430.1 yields 7.67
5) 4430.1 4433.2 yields 9.11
